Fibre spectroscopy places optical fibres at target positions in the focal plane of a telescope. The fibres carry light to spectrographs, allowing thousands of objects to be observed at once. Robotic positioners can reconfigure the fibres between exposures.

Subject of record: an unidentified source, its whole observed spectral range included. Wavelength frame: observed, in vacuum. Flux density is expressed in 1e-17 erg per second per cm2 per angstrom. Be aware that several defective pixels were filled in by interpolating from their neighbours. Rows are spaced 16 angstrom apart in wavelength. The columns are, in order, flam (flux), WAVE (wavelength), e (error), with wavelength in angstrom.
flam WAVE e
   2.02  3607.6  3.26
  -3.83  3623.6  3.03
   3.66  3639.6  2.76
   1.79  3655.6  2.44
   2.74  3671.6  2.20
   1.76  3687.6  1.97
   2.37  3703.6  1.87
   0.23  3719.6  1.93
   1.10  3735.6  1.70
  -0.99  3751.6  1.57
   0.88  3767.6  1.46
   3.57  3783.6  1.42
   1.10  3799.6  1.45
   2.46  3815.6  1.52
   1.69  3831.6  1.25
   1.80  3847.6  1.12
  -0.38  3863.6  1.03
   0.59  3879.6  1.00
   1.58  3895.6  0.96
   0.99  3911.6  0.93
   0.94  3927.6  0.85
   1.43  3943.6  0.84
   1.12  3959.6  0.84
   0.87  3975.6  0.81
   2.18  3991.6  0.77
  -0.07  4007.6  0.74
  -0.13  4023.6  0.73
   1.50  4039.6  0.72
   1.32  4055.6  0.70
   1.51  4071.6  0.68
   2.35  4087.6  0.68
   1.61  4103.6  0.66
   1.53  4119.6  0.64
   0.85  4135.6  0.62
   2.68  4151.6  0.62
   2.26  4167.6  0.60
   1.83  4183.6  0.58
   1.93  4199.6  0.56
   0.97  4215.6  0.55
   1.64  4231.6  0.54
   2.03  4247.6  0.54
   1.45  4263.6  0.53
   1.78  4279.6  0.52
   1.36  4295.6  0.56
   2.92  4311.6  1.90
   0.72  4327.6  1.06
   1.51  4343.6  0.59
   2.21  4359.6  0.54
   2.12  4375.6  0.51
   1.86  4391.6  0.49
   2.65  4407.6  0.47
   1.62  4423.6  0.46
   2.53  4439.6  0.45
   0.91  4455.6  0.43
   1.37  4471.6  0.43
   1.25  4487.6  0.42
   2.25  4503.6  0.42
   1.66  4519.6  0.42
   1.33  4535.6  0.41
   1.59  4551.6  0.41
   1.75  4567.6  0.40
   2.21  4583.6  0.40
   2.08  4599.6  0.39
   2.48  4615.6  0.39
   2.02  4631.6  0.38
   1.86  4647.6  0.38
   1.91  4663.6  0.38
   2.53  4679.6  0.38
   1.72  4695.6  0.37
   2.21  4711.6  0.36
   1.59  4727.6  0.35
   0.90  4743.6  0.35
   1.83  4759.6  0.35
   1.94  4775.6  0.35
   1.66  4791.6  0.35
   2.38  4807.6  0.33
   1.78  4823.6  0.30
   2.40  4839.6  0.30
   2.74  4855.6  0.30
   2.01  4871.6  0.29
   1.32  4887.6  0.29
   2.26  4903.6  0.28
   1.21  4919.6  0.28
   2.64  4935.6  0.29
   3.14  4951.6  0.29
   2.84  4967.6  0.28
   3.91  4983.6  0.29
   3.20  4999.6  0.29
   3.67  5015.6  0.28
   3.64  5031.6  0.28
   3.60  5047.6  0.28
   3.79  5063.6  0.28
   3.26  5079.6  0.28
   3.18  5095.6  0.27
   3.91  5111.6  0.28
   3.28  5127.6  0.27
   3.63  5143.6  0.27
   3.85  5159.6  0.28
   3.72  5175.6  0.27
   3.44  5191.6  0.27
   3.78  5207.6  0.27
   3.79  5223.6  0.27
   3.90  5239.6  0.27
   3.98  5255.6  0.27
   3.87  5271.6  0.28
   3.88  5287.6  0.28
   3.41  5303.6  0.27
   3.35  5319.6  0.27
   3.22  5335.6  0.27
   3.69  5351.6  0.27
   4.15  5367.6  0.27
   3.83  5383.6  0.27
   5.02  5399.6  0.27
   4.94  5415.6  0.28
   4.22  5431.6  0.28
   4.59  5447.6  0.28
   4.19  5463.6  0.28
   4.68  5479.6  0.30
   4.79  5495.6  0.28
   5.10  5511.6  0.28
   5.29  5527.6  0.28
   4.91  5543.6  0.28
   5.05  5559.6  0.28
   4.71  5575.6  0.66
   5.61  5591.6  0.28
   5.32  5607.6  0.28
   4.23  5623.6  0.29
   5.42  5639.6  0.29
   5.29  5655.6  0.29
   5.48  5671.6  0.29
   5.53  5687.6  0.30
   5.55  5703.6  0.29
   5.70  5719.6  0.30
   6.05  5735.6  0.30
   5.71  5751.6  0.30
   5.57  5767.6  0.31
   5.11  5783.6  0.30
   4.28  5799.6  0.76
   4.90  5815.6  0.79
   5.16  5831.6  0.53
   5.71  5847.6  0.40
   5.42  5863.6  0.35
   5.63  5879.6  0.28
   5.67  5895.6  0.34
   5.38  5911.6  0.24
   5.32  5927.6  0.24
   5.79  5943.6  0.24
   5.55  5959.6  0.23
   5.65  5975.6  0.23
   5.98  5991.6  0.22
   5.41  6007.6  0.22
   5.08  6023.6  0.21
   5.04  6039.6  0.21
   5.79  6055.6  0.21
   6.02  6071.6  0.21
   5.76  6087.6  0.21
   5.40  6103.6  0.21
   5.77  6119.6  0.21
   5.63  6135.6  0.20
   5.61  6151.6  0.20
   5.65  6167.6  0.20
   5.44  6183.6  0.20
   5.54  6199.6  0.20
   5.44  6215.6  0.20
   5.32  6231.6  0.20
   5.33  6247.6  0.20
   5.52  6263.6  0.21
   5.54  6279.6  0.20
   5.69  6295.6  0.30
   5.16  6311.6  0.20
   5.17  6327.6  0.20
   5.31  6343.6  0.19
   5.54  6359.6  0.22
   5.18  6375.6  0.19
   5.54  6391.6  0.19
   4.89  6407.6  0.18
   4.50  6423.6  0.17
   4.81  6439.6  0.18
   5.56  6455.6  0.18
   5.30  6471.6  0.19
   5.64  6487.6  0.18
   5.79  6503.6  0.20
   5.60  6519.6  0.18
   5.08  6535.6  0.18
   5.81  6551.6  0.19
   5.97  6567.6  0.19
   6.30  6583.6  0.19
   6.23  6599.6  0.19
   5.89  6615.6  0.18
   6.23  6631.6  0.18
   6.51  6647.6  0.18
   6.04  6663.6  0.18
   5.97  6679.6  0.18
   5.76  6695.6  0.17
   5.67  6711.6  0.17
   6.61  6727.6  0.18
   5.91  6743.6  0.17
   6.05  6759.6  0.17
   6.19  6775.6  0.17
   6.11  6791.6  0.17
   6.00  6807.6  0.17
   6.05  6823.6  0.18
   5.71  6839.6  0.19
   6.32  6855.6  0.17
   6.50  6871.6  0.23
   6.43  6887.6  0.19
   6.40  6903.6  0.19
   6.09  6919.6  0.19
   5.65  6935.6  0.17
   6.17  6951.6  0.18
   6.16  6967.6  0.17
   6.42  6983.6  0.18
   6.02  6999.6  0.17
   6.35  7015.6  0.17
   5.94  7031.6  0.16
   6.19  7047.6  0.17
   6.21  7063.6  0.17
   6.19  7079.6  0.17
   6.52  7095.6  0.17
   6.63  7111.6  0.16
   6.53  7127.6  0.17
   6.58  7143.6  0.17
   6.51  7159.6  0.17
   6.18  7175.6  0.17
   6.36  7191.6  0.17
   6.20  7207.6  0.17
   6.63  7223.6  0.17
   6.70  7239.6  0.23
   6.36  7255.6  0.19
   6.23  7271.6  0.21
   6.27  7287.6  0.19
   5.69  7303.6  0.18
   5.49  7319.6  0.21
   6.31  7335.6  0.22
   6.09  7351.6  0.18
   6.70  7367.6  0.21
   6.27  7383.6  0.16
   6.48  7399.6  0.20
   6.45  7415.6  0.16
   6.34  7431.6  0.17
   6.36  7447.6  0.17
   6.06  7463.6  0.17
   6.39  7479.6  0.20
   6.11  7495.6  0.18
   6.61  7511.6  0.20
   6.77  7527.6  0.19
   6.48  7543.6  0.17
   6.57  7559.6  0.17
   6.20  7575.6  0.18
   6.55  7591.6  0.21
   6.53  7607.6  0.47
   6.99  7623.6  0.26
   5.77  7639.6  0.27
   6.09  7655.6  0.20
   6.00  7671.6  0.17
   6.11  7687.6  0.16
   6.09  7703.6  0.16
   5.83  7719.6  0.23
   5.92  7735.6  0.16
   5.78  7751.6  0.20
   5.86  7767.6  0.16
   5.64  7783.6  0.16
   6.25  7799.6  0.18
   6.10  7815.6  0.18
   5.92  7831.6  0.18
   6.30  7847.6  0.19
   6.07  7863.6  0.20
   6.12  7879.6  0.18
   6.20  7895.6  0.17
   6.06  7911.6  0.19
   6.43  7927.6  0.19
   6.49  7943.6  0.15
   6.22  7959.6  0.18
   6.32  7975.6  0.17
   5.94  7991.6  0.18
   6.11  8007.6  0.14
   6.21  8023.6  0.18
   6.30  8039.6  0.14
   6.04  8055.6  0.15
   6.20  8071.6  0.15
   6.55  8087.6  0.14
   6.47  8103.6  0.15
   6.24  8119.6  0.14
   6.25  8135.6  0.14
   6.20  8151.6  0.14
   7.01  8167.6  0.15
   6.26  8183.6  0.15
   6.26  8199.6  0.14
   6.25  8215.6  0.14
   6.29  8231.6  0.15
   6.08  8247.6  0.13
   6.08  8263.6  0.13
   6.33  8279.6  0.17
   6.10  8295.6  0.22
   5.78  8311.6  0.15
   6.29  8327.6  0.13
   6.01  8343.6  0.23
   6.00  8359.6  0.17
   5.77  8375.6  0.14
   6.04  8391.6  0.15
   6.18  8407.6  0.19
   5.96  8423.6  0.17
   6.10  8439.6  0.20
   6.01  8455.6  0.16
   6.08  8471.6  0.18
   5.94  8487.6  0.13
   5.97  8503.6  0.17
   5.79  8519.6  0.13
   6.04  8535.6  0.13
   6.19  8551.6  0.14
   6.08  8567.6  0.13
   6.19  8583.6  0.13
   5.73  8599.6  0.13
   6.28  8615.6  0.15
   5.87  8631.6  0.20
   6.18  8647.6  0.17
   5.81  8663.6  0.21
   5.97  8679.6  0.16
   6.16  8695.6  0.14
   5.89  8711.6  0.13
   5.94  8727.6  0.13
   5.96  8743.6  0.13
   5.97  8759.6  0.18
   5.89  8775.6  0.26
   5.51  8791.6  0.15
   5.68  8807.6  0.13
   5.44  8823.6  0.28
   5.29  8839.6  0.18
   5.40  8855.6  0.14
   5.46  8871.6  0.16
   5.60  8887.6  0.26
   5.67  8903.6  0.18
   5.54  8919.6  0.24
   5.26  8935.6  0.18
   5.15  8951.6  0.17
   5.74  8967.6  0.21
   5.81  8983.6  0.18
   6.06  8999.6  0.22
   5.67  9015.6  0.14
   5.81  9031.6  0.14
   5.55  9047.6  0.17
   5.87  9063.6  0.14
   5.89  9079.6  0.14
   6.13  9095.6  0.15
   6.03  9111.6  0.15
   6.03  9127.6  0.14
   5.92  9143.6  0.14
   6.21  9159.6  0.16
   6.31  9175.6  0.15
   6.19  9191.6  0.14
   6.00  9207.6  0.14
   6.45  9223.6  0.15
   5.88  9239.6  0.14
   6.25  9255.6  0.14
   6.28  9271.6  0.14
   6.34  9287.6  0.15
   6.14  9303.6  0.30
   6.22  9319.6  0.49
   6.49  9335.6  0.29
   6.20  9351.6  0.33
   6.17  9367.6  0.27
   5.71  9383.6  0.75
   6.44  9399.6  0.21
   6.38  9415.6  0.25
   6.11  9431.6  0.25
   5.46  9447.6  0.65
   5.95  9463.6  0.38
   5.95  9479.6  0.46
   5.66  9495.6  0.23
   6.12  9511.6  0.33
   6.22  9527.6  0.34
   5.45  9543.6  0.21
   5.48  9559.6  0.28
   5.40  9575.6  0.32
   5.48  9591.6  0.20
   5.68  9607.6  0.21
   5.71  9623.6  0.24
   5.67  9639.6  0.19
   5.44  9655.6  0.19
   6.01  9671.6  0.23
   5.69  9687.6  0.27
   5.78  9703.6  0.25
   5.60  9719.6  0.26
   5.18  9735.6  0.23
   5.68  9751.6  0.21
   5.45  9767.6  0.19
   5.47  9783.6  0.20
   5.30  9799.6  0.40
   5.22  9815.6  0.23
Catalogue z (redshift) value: 0.241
